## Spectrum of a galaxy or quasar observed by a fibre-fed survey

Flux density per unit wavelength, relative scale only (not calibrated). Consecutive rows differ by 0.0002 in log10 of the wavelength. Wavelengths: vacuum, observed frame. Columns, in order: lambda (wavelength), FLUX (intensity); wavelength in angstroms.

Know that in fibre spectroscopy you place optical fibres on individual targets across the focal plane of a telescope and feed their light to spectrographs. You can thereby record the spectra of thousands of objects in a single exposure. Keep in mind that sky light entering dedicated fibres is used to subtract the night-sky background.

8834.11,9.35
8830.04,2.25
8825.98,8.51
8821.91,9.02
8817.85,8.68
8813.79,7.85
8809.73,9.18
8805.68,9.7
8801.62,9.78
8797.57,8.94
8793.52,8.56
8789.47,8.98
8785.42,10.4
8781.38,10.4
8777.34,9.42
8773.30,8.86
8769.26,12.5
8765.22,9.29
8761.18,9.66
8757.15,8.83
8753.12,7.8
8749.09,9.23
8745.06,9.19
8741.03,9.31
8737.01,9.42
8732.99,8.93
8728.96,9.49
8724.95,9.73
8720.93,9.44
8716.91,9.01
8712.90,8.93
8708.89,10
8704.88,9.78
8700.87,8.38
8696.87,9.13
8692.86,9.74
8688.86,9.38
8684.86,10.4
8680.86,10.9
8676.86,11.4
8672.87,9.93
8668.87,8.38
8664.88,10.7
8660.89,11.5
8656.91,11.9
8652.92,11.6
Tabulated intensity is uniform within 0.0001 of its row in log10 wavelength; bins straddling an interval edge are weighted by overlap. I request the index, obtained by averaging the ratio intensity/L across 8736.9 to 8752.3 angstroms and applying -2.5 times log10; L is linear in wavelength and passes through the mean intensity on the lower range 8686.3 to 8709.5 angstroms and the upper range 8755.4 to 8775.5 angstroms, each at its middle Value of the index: 0.06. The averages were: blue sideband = 9.39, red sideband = 9.84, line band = 9.16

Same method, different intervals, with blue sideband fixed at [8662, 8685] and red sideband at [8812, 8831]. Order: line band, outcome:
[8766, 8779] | -0.20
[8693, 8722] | 0.05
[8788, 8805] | -0.14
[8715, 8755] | 0.00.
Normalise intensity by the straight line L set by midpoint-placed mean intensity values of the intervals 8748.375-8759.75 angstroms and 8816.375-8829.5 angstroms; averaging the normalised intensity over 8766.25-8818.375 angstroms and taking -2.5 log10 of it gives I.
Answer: -0.15 mag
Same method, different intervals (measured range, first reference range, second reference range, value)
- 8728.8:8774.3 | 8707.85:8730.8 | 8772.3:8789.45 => 0.02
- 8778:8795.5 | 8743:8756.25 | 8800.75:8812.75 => -0.05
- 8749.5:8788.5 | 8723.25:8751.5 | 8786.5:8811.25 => -0.04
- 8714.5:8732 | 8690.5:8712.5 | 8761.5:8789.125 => 0.02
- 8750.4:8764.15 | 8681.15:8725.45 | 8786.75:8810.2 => 0.06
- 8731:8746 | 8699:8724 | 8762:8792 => 0.04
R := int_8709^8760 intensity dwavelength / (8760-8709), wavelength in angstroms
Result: 9.15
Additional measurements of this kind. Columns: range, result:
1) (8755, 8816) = 9.48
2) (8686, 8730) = 9.38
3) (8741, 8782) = 9.48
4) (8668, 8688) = 10.3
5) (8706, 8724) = 9.39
